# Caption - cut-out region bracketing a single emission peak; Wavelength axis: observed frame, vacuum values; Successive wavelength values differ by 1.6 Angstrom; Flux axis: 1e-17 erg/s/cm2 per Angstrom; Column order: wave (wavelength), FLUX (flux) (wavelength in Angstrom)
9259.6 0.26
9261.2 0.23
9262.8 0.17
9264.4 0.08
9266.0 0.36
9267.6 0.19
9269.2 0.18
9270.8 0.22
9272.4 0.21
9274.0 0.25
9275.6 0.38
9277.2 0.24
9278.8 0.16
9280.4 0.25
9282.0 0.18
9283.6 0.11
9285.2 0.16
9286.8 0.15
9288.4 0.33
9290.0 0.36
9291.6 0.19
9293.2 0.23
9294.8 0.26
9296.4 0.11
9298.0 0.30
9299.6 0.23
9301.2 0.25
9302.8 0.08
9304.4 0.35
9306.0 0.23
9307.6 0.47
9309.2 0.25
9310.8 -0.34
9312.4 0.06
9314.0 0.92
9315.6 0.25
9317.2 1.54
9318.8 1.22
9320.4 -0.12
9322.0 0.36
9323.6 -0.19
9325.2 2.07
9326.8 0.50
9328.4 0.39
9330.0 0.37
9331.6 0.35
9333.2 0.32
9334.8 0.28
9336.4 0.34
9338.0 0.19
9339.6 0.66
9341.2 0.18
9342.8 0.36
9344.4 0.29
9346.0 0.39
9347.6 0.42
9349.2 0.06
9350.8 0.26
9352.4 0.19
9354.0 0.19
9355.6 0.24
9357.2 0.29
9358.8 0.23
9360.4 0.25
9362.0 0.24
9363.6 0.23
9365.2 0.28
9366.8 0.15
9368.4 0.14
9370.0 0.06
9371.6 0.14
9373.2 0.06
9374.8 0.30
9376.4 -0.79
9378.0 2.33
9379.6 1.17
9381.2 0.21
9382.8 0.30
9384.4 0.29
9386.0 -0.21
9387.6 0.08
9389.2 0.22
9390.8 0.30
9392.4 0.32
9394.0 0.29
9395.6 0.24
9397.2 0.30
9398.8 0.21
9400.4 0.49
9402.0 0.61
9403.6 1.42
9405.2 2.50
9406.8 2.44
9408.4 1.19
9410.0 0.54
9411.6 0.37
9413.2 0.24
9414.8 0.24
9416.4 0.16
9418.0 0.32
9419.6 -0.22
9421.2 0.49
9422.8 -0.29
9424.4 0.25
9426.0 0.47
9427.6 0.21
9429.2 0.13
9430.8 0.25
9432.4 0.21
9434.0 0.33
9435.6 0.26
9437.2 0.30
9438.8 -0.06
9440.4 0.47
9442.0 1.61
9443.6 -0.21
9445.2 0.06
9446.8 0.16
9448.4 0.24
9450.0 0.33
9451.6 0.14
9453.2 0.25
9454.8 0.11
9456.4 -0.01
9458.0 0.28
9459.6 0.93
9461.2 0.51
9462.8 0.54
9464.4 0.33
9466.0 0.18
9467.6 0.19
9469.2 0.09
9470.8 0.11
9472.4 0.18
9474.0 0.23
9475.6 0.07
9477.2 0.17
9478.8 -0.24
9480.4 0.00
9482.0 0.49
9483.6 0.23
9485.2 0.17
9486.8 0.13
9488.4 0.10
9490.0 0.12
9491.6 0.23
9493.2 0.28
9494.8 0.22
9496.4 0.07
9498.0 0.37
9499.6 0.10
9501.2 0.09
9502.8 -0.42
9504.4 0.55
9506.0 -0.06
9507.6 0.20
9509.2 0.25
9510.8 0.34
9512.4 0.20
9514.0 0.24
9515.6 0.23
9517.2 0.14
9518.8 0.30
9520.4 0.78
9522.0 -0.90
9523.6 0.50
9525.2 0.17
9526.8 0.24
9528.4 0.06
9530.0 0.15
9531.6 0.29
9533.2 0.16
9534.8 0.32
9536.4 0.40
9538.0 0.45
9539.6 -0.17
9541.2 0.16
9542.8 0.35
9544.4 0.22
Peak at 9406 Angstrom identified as [O III]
